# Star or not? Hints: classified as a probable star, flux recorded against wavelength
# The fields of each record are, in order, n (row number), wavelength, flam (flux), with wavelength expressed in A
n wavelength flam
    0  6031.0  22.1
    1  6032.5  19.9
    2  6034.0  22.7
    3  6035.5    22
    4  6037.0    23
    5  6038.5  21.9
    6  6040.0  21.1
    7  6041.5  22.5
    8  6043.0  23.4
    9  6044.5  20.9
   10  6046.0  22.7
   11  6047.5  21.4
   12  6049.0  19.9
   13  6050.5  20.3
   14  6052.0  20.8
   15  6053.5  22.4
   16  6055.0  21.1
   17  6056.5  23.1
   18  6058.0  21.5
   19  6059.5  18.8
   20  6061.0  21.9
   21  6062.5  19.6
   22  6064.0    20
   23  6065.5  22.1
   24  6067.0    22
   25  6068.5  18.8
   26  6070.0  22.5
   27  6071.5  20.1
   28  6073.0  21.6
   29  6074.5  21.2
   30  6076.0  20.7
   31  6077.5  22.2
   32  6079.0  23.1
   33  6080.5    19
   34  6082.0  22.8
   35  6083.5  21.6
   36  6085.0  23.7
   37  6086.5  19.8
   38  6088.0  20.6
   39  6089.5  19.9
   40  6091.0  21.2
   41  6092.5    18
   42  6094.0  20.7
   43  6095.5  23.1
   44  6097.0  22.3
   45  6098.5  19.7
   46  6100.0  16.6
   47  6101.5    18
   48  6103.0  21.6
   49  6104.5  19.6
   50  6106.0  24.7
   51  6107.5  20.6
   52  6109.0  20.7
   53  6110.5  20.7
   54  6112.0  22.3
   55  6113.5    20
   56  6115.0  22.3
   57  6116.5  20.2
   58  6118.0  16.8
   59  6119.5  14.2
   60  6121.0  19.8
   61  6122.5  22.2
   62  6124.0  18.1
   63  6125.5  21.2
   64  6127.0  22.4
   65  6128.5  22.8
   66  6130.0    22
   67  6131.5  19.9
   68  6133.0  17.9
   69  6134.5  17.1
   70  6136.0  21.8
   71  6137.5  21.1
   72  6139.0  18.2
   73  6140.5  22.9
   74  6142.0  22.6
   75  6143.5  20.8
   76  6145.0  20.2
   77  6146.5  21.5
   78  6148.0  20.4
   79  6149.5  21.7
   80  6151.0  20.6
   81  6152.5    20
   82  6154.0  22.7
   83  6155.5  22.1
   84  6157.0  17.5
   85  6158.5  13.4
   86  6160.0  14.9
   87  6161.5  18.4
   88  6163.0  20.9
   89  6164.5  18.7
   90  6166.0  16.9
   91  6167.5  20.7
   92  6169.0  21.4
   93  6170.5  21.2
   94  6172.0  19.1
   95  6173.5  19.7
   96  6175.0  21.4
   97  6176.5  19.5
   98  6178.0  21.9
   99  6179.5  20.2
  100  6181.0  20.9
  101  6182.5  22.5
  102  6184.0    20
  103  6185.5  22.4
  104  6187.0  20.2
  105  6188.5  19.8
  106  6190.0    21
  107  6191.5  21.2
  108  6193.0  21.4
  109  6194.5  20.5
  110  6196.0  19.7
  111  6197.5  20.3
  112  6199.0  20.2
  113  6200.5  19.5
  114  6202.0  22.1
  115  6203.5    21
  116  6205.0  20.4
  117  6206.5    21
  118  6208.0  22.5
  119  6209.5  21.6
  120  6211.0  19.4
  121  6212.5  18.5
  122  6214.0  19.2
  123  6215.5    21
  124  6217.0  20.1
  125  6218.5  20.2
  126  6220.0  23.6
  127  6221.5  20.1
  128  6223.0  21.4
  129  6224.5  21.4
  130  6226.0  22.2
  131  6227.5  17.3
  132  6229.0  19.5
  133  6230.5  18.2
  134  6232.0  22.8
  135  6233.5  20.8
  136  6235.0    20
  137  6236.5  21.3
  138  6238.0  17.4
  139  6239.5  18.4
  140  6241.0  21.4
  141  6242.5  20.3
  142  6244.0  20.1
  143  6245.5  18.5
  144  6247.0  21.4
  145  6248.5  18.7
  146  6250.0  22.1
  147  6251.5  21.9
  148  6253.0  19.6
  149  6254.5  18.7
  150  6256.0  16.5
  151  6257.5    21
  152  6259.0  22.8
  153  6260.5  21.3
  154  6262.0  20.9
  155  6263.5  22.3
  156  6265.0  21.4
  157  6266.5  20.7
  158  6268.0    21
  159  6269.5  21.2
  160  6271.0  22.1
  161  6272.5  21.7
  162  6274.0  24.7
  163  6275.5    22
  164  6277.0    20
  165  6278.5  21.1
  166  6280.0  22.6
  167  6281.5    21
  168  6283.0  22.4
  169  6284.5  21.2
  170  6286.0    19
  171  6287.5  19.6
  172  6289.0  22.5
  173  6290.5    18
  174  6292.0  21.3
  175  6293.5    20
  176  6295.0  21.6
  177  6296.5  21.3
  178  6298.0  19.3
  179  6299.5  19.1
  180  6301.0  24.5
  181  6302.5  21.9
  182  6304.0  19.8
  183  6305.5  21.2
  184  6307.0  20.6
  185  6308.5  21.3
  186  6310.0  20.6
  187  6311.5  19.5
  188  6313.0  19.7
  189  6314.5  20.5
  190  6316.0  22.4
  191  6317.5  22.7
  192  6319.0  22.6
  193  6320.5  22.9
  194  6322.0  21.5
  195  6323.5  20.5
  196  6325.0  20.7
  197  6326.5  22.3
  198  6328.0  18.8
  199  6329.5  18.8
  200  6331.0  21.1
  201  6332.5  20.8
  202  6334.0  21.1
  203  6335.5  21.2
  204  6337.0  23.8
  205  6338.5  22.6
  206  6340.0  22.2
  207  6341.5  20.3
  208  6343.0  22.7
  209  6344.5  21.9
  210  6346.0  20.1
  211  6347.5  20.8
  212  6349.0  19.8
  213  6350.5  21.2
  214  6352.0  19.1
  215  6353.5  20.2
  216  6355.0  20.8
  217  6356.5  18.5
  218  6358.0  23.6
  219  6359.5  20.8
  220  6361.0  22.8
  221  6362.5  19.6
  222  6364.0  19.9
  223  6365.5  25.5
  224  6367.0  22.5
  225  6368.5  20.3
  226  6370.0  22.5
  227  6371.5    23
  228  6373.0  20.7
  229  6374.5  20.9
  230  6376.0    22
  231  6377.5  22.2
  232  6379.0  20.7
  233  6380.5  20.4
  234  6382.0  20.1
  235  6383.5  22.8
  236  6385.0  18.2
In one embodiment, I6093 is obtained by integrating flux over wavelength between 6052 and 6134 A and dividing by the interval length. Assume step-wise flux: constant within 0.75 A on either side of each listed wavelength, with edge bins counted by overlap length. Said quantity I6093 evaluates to 20.7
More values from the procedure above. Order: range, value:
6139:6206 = 20.3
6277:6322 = 21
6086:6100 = 20.4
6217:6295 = 20.7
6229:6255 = 20.1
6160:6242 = 20.4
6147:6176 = 19.6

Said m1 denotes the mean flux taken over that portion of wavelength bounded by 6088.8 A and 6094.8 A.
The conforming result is 20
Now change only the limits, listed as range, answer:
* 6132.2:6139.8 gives 19.2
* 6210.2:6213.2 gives 19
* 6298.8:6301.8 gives 21.8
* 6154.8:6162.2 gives 17.2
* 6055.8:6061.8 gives 21.3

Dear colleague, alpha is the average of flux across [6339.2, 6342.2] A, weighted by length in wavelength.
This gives 21.3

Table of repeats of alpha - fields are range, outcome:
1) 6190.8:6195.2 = 21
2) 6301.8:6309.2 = 21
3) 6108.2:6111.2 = 20.7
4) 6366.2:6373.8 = 21.8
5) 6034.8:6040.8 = 22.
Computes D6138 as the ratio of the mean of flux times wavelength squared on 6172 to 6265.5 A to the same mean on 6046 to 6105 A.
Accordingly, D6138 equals 1.03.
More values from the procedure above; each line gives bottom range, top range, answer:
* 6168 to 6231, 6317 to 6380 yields 1.09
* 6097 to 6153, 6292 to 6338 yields 1.10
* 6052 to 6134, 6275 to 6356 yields 1.09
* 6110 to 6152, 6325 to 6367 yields 1.11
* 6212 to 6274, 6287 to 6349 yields 1.05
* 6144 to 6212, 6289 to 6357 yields 1.08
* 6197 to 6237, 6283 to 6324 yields 1.05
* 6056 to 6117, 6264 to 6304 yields 1.08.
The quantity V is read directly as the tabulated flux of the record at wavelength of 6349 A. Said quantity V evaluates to 19.8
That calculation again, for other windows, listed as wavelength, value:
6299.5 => 19.1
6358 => 23.6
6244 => 20.1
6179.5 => 20.2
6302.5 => 21.9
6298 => 19.3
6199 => 20.2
